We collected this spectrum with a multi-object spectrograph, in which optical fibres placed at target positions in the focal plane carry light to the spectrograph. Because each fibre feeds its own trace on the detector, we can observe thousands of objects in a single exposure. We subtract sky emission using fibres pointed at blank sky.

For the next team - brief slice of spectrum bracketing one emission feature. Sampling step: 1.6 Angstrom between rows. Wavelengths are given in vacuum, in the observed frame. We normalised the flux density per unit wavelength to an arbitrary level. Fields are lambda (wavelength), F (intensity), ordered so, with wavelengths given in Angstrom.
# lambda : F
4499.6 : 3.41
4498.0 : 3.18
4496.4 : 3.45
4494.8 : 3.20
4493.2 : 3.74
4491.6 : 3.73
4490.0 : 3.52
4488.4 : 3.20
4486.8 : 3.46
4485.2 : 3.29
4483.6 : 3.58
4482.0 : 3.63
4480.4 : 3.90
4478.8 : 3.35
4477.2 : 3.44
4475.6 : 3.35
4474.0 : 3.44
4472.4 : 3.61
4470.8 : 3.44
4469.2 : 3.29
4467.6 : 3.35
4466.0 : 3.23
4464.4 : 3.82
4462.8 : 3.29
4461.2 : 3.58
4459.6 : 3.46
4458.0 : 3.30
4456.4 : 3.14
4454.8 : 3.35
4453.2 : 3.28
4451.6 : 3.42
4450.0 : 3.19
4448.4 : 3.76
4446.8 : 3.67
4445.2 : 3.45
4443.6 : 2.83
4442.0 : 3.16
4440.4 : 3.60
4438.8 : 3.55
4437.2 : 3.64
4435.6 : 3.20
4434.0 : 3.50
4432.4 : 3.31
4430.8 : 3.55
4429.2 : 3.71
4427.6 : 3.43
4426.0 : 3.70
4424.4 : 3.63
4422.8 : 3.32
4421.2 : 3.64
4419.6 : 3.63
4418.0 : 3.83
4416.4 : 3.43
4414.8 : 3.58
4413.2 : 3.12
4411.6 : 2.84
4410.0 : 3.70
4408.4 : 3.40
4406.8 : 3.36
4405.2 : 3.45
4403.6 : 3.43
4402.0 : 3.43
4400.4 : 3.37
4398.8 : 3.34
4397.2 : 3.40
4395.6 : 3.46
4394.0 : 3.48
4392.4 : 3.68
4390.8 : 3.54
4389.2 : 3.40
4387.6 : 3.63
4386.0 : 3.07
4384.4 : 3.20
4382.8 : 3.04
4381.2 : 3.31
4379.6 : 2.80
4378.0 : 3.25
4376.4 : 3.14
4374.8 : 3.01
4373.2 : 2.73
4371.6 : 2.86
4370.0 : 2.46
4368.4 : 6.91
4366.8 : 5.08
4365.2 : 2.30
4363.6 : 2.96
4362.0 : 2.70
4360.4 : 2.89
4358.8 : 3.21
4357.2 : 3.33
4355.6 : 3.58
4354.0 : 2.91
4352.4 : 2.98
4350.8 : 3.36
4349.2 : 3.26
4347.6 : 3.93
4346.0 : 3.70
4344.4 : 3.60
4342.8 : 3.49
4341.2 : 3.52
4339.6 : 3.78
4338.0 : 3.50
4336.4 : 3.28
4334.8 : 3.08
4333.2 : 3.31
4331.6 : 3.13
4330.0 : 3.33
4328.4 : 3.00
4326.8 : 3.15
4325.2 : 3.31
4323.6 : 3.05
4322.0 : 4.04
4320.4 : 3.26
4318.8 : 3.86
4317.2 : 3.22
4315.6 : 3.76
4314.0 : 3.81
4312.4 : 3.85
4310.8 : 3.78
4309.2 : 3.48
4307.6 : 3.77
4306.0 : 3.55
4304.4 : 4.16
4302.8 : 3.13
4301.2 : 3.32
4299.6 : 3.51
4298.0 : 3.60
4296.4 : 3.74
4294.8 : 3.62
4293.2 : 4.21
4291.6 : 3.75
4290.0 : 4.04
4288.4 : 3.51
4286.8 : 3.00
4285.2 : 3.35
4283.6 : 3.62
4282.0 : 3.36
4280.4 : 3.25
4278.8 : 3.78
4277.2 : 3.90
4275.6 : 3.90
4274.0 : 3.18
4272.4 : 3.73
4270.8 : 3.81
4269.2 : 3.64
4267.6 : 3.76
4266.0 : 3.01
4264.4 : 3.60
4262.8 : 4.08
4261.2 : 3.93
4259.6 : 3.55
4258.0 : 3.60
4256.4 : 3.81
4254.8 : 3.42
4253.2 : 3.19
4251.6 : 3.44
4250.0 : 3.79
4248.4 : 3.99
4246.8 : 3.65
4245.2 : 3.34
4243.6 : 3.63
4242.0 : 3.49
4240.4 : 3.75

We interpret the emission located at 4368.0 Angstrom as H-gamma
